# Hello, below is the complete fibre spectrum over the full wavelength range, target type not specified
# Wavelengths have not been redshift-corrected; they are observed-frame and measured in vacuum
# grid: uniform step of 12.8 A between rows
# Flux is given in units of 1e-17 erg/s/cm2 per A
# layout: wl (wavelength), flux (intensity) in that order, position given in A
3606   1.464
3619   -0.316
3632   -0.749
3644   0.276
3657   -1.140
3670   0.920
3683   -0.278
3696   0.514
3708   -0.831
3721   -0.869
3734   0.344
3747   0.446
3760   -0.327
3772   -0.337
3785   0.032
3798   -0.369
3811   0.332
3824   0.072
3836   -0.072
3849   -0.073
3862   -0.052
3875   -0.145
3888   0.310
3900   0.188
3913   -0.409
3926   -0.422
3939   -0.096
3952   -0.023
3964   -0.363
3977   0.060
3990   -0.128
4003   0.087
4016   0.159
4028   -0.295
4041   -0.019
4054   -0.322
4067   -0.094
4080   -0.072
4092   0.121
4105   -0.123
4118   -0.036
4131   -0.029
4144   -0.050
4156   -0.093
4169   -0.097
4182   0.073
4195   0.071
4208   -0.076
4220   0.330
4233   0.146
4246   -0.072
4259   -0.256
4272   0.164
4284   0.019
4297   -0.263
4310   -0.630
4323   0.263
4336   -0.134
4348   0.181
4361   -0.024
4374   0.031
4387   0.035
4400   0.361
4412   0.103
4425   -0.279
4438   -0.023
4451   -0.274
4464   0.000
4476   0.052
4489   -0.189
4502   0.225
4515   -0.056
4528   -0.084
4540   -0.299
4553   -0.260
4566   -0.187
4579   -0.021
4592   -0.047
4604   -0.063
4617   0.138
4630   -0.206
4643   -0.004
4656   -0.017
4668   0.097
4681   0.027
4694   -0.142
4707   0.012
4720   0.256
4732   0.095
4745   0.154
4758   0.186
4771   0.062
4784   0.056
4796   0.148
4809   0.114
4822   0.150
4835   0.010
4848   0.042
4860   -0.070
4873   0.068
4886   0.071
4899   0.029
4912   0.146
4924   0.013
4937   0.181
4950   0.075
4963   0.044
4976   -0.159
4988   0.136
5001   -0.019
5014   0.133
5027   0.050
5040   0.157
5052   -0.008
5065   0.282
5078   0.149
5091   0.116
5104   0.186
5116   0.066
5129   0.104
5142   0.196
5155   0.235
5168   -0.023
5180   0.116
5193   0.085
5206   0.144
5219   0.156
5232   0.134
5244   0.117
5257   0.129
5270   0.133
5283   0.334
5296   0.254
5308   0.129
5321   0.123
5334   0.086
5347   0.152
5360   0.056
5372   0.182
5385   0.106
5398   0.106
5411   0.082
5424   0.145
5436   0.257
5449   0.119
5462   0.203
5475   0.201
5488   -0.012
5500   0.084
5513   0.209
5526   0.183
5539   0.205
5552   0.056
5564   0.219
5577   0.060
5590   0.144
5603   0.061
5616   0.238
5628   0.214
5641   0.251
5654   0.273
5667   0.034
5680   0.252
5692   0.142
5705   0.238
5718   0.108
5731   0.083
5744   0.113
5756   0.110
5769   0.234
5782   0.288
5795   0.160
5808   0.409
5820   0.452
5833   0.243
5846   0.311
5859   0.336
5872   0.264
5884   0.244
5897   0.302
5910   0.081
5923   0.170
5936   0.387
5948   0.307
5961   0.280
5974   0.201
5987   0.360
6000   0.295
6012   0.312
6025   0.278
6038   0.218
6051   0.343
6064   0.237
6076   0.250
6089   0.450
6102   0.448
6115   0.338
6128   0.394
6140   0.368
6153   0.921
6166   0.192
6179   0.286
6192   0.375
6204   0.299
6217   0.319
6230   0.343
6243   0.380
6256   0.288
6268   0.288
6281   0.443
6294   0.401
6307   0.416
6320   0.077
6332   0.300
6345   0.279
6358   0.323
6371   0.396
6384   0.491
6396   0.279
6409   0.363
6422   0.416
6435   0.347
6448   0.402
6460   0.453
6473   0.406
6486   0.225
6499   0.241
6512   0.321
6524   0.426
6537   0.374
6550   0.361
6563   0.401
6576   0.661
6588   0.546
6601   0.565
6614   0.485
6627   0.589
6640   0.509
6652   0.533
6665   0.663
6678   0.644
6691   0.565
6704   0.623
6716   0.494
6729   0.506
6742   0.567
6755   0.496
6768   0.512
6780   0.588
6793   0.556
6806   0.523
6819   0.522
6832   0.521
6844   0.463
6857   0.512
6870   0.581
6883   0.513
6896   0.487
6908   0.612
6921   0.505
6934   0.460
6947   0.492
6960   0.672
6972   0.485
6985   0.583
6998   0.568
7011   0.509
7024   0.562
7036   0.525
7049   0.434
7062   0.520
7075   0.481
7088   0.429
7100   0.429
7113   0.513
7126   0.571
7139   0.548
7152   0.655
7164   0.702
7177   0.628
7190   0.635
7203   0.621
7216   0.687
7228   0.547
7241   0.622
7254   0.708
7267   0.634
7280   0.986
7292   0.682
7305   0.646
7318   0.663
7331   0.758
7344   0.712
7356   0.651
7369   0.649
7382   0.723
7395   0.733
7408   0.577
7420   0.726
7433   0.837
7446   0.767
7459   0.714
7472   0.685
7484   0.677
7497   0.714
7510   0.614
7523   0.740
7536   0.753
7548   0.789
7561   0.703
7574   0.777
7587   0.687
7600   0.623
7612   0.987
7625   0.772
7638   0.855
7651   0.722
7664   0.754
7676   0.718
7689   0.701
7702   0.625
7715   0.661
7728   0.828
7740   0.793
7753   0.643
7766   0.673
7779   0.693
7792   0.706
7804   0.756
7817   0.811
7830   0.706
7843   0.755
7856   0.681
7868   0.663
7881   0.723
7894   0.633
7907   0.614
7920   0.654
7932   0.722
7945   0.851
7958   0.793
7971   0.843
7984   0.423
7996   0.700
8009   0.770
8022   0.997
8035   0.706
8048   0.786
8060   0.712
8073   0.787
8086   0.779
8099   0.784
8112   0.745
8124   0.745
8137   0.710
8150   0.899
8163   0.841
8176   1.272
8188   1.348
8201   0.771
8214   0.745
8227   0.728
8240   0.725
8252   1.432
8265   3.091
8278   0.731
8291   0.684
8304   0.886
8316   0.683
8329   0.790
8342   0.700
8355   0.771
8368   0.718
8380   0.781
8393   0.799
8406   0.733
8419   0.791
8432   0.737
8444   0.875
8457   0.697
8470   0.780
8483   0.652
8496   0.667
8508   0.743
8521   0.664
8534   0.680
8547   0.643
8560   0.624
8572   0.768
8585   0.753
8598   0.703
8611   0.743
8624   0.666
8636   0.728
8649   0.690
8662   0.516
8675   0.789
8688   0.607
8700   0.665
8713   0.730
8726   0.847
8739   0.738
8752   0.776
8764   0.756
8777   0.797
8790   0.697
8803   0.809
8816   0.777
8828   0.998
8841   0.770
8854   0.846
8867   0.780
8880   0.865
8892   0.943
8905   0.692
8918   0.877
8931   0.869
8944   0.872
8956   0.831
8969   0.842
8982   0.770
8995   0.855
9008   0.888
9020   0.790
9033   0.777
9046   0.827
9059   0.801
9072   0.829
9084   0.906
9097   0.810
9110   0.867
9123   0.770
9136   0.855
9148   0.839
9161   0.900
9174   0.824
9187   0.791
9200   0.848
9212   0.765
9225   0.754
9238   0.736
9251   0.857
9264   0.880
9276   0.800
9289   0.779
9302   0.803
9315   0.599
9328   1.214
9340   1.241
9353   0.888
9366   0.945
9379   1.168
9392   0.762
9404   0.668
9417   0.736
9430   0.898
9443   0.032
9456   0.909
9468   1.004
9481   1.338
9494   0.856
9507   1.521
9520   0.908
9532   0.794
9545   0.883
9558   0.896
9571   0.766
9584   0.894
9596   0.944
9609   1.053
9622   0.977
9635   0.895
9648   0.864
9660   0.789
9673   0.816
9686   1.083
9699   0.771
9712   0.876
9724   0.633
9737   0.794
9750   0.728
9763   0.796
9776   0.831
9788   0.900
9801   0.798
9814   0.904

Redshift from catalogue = 0.65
